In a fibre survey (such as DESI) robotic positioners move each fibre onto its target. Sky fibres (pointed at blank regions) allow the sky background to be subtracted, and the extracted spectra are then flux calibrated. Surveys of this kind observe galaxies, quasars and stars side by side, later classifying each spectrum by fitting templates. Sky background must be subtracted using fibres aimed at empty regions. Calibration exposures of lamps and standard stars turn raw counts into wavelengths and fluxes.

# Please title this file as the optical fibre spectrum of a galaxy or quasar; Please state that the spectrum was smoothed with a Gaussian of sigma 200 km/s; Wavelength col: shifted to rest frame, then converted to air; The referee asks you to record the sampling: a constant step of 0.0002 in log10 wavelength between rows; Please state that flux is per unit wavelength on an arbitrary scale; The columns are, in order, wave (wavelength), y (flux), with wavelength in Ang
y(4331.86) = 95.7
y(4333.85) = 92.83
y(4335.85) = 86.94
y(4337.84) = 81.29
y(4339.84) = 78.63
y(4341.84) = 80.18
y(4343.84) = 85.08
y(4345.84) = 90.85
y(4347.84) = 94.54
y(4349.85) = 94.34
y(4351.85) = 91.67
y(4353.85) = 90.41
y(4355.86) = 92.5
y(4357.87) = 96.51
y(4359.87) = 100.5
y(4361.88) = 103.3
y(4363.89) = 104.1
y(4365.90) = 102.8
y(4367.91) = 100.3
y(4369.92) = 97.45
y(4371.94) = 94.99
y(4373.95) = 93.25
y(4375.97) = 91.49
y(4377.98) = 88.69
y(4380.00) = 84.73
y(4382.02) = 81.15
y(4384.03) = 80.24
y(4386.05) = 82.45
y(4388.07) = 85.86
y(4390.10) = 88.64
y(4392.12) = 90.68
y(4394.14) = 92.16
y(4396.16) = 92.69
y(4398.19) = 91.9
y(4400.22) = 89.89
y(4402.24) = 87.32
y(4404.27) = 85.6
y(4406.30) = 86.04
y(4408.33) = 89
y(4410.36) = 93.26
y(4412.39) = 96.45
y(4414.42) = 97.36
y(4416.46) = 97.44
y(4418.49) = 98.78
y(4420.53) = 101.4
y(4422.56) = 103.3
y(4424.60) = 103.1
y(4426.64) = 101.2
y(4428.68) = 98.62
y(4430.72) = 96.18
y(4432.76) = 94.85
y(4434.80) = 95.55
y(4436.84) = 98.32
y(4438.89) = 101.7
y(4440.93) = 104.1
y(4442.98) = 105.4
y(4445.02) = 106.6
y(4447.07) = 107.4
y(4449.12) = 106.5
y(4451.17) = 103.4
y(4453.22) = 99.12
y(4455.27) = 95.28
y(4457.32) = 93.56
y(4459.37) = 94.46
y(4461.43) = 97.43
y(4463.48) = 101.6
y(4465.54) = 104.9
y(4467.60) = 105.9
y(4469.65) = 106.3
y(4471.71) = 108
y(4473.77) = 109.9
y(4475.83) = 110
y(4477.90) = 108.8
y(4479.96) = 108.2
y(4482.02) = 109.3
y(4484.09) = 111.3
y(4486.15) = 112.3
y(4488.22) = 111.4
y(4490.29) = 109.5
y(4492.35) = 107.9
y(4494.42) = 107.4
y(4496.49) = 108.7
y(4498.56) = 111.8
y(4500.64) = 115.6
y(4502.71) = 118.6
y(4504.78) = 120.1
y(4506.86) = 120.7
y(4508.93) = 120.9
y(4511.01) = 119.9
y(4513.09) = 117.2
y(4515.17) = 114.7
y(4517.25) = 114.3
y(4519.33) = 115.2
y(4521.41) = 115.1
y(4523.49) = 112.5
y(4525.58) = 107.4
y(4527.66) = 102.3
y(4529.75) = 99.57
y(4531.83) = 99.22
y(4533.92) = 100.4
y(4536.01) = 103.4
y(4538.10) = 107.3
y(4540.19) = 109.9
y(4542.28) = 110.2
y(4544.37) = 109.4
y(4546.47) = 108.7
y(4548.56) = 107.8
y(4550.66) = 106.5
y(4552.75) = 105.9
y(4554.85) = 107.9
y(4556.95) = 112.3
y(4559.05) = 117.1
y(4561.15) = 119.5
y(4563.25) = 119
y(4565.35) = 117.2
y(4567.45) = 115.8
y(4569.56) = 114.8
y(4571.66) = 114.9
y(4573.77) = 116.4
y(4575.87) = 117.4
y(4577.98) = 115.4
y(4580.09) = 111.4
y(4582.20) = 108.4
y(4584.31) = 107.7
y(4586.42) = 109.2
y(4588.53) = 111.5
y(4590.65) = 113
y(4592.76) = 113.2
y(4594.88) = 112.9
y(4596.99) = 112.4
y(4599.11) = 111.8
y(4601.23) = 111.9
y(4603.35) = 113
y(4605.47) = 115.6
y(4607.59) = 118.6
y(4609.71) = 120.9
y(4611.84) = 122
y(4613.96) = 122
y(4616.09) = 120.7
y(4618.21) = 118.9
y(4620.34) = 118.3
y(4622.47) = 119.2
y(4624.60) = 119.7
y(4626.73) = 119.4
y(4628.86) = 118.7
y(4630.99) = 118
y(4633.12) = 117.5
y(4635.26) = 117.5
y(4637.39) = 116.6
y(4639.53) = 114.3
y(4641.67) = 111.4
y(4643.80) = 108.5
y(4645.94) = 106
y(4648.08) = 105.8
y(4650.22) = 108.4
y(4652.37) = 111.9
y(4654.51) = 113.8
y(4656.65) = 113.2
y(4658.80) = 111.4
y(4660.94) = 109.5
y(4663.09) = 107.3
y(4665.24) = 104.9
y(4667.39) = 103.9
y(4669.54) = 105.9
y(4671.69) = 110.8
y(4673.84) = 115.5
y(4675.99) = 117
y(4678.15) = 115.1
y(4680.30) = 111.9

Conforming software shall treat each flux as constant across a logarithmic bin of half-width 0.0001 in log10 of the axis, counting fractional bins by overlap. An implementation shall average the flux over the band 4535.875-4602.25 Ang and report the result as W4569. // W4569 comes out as 112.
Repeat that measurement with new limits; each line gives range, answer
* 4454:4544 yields 109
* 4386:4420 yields 91.3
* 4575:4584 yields 113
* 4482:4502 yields 111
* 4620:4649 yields 115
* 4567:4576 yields 116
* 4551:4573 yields 114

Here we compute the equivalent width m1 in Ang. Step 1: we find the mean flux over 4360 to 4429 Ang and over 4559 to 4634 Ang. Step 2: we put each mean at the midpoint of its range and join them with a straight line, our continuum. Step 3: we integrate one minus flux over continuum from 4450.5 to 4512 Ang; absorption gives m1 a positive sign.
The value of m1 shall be -3.15 Ang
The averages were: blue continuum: 93.4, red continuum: 116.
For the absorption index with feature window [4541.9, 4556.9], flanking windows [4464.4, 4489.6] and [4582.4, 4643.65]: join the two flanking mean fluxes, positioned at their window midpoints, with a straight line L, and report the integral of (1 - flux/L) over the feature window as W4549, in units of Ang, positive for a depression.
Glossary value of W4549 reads 0.6 Ang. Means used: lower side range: 109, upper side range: 116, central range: 108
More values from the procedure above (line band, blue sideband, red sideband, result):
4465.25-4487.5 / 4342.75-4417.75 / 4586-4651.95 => -1.6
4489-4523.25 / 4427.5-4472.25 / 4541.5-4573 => -2.5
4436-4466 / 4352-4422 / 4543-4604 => -0.5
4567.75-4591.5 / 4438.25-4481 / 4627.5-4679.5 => -0.9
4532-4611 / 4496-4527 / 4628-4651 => 1.6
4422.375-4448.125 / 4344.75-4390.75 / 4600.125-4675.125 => -0.8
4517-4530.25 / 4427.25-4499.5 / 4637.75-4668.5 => -0.5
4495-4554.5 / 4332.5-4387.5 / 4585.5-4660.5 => -2.8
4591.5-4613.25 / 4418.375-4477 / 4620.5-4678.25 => -1.0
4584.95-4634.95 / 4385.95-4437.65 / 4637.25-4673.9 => -4.5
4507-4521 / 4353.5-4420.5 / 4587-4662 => -1.7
